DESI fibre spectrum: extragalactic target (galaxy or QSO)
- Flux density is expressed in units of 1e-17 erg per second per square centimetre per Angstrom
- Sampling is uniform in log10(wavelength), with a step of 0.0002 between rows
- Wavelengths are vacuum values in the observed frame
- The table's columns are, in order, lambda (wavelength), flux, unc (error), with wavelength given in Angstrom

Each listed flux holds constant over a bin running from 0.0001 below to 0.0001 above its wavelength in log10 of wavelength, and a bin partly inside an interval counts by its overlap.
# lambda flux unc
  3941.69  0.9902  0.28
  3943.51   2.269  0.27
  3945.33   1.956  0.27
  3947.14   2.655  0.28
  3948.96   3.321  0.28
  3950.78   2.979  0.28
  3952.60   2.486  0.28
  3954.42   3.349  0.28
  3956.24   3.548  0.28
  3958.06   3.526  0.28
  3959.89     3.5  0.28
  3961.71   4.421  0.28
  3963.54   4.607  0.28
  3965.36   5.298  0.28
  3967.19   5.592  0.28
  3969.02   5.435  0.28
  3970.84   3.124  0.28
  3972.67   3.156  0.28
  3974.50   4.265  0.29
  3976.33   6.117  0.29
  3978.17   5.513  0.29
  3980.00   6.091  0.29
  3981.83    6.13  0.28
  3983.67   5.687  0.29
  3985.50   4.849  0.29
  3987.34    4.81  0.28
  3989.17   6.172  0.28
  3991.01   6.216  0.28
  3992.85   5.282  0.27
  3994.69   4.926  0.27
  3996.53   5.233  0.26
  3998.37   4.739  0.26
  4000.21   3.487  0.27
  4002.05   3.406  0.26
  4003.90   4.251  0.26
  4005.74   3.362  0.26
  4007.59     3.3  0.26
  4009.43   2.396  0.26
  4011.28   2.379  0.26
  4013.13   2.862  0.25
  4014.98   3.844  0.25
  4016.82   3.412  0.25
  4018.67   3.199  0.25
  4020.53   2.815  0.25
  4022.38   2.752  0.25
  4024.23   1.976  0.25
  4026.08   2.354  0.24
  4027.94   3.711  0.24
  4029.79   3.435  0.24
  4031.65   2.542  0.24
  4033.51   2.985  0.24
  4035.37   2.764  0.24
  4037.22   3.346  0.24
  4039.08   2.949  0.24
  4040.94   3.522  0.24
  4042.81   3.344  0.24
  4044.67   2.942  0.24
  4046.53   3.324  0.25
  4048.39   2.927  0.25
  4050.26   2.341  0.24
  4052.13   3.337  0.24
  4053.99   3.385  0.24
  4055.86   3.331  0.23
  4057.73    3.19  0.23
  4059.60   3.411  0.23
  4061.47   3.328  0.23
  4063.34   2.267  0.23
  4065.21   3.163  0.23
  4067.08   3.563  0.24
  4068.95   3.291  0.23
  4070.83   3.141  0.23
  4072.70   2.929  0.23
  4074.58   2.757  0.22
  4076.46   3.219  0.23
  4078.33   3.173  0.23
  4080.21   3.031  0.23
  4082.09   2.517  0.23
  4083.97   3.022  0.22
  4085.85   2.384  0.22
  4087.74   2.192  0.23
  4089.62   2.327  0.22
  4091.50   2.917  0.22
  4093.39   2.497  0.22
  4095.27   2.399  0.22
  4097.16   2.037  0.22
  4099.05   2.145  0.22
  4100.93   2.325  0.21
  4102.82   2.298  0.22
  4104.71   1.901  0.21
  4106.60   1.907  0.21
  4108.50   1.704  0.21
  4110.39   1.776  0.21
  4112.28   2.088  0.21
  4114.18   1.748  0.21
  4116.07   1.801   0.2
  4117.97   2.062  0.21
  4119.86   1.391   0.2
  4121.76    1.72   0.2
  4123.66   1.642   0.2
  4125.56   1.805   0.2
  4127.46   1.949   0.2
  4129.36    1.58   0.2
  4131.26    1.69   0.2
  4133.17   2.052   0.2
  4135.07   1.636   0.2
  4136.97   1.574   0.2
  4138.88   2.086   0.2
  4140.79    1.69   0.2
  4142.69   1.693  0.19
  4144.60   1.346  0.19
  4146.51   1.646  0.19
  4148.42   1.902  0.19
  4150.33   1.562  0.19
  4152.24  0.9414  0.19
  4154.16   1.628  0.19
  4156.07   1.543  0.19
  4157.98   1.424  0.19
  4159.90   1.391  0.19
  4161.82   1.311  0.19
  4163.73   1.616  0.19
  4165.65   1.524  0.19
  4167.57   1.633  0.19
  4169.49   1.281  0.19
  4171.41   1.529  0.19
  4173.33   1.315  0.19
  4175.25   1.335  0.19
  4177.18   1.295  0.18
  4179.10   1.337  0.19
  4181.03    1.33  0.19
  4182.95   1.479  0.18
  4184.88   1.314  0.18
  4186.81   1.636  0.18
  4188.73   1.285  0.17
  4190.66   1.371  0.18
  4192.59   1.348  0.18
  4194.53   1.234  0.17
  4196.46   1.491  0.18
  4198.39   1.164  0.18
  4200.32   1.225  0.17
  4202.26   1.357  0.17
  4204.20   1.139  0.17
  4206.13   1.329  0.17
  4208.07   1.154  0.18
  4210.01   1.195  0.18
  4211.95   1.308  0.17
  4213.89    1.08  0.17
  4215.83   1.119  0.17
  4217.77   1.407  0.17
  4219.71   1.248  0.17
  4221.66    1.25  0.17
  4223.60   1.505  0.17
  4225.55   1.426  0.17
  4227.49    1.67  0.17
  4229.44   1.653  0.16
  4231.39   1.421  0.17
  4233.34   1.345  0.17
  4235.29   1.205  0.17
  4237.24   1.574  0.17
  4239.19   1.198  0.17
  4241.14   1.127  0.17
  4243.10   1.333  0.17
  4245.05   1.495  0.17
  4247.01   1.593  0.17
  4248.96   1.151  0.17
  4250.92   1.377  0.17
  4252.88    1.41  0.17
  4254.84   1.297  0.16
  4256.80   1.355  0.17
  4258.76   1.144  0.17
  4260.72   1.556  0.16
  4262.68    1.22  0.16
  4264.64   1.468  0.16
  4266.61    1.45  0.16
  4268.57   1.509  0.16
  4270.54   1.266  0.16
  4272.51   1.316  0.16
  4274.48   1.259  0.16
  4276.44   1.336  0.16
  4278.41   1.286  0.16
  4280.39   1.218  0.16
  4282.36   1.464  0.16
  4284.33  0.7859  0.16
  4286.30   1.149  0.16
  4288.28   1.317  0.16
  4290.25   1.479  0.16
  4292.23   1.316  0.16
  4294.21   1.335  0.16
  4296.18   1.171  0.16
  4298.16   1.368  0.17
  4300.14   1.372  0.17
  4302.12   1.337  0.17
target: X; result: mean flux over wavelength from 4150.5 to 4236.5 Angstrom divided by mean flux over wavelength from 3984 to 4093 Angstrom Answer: 0.41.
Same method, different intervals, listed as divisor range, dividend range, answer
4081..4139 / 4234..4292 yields 0.65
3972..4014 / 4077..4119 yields 0.50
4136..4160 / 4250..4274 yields 0.86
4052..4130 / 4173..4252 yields 0.54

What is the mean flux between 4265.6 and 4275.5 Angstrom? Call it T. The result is 1.36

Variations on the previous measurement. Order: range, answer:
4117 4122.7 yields 1.72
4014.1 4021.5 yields 3.31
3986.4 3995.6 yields 5.48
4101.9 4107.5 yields 2.04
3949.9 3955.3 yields 2.94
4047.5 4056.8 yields 3.06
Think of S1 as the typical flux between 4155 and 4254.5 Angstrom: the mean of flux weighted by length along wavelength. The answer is 1.36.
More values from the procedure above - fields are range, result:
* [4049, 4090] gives 2.98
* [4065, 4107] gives 2.66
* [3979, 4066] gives 3.65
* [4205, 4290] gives 1.33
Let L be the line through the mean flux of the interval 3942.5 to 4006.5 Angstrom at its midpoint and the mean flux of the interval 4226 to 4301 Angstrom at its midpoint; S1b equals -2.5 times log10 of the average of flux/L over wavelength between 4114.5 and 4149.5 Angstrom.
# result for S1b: 0.48 mag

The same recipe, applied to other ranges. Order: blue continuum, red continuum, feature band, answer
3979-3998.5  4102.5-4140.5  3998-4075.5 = 0.29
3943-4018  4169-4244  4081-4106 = 0.16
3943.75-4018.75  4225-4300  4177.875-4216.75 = 0.47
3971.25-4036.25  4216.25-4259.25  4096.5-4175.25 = 0.43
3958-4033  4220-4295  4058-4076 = 0.09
